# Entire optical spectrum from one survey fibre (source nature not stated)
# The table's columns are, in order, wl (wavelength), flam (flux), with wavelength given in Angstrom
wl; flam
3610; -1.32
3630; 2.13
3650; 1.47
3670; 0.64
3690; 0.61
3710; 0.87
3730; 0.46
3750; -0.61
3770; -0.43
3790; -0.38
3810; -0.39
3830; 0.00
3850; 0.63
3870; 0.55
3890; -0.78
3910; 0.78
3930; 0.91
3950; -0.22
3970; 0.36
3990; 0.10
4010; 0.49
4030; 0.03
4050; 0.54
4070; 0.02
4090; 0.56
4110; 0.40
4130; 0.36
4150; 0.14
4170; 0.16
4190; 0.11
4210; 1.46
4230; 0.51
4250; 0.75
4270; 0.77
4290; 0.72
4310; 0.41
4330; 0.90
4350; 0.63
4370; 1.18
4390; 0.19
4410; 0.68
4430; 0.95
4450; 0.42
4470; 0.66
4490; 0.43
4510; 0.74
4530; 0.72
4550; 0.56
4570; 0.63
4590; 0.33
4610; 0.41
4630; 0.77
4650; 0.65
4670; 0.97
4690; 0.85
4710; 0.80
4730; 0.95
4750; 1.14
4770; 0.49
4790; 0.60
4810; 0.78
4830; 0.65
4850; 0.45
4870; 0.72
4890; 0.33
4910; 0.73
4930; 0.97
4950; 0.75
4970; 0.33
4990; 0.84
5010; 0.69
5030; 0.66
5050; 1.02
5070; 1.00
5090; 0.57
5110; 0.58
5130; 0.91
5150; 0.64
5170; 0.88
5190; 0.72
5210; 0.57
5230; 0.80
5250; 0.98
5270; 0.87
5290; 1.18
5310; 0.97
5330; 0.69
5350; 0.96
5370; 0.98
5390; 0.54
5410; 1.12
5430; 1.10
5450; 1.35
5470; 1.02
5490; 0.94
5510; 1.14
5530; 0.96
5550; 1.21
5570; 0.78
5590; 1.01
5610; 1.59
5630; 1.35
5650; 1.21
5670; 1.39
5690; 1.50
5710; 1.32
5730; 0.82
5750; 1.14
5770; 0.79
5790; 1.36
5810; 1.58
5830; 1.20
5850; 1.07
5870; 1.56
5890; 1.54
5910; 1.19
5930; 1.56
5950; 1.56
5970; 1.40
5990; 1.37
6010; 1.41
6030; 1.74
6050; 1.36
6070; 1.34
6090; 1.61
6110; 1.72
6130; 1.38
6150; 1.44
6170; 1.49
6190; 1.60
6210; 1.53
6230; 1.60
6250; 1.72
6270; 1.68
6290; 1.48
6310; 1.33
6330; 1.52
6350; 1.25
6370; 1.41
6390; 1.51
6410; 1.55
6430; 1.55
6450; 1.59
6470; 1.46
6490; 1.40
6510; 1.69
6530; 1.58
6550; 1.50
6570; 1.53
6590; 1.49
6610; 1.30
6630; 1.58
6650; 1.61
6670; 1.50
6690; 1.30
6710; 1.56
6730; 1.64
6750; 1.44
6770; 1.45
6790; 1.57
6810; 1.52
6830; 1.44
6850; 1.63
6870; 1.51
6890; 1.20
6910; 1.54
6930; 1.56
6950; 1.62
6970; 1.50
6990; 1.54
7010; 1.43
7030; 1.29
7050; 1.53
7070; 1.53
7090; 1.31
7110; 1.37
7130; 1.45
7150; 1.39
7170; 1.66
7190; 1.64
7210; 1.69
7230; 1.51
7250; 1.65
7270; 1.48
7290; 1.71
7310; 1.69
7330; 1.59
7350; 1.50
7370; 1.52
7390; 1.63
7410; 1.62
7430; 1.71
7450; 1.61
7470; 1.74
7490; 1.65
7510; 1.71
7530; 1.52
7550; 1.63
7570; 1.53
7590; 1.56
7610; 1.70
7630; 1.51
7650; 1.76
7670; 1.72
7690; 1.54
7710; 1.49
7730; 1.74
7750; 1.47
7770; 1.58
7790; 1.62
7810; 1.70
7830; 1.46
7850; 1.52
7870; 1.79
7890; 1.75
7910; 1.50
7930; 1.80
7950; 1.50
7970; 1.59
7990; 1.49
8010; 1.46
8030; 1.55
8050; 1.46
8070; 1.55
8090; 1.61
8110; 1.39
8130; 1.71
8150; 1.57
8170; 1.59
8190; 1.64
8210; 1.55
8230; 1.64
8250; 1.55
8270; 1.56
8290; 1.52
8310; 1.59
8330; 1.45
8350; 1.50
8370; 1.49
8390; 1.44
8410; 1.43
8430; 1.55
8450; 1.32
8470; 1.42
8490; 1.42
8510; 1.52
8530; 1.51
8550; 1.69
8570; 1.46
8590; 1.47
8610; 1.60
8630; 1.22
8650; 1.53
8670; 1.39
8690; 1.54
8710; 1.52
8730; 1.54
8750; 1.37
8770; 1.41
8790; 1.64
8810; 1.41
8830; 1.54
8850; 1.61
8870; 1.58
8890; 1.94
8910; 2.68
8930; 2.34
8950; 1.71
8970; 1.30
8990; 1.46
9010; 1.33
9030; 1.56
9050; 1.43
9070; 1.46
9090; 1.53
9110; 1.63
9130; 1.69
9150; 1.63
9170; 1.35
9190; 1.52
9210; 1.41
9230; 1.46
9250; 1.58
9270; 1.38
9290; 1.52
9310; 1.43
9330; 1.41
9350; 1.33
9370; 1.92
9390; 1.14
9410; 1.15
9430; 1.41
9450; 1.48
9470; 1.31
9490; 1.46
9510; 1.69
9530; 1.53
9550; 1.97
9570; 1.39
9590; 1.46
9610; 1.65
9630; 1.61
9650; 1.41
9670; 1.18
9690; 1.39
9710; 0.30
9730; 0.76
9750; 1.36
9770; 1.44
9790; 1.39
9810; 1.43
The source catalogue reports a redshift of 0.357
